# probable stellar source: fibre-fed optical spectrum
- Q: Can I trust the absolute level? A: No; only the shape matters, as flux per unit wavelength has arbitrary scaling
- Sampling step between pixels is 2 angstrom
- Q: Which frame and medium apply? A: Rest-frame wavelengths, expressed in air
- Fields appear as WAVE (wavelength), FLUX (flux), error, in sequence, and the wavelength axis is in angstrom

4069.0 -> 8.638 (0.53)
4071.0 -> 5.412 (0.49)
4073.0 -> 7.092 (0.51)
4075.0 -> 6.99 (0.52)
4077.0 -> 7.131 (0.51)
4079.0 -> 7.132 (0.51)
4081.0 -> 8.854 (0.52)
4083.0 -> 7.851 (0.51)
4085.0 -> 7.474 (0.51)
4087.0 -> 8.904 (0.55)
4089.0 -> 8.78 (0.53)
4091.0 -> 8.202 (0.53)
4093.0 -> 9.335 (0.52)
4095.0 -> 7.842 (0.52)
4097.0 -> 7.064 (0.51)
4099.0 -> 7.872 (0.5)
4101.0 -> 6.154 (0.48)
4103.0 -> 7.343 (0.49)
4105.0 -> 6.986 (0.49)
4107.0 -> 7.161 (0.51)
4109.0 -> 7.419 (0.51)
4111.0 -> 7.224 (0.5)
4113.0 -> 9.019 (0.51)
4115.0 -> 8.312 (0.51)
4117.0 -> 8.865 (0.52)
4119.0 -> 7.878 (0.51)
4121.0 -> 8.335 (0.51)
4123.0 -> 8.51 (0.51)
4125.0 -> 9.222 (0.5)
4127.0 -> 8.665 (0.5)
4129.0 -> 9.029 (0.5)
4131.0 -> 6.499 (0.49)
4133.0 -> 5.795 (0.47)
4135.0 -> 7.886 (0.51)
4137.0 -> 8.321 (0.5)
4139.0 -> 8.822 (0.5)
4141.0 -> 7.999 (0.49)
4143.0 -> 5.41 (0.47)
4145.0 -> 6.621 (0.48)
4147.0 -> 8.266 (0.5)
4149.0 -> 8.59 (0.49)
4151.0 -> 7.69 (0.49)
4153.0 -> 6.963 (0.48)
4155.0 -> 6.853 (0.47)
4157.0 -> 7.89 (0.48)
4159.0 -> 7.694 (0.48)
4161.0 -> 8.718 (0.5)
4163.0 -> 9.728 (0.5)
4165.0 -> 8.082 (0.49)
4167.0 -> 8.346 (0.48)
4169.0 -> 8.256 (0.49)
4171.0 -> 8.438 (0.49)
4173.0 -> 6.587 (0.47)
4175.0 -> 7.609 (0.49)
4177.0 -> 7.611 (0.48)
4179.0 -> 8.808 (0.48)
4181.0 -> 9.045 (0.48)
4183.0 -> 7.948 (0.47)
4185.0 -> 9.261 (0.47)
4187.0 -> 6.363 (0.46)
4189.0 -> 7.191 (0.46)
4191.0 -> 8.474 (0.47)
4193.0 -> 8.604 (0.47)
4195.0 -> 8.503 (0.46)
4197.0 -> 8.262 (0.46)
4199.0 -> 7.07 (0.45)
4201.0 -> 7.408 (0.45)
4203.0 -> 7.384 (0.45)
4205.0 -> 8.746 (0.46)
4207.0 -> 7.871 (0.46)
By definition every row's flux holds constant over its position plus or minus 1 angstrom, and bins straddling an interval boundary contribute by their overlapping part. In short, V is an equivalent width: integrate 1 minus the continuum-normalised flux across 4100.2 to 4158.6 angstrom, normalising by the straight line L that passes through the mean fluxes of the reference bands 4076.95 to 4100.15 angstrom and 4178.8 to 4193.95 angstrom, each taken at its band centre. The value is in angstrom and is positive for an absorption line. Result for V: 2.8 angstrom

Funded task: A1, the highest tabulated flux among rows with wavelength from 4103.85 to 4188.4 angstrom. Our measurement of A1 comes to 9.728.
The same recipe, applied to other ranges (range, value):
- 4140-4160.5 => 8.59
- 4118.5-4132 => 9.222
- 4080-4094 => 9.335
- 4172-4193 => 9.261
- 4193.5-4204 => 8.503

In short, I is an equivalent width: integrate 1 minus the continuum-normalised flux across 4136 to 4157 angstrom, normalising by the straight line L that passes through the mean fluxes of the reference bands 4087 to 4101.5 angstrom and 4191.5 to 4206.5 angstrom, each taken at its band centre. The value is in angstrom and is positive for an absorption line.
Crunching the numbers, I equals 1.2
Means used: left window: 8.02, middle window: 7.57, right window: 8.01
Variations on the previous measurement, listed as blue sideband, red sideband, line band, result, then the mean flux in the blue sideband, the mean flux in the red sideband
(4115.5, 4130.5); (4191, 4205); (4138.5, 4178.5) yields 2.3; 8.56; 7.98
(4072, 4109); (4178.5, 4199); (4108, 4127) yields -1.3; 7.67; 8.17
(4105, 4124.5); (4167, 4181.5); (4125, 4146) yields 1.2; 8.05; 8.04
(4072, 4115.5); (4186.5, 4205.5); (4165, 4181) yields -0.5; 7.73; 7.81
